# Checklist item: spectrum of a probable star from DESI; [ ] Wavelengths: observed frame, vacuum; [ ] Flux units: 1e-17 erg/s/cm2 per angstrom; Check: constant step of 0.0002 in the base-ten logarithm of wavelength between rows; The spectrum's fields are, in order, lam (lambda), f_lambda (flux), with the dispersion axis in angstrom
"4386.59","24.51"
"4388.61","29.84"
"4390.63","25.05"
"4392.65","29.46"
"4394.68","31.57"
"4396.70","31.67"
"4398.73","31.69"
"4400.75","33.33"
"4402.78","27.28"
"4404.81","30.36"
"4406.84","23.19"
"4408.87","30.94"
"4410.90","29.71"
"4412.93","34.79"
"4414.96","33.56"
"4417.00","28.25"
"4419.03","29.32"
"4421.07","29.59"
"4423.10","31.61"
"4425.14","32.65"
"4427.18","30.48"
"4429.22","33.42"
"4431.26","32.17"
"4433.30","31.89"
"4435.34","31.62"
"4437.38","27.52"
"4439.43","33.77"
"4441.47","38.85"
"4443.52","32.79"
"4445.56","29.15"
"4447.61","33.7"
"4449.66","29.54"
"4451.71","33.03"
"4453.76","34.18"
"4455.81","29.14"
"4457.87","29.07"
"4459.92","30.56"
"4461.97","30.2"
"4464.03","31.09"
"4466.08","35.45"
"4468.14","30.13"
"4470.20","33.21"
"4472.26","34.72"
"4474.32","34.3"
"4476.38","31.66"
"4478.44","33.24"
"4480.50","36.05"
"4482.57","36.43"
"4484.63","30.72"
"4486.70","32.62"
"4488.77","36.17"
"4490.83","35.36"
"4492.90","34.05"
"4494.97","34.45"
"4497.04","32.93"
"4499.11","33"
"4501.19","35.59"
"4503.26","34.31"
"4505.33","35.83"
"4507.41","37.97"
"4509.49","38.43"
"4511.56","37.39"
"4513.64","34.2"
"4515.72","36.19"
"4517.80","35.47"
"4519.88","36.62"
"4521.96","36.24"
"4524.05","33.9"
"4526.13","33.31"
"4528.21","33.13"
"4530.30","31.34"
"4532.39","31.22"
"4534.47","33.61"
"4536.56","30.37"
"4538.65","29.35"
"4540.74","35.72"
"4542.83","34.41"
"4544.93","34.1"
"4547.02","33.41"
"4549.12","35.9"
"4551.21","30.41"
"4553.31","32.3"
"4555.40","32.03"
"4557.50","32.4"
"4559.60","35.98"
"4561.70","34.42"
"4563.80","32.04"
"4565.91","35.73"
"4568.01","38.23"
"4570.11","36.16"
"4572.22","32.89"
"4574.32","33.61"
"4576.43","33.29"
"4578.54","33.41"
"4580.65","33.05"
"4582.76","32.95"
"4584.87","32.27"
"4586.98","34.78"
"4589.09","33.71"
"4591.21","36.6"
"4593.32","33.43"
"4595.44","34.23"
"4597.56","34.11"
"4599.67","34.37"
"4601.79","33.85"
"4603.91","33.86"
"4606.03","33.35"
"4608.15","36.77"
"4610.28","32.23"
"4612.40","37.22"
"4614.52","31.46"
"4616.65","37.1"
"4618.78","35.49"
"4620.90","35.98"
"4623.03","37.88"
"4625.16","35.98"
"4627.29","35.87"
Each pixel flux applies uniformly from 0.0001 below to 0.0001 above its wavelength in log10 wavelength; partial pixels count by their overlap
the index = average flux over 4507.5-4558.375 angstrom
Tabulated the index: 33.9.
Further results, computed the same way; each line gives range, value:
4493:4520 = 35.5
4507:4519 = 36.5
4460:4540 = 33.9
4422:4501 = 32.7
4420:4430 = 31.5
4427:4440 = 31.5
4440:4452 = 32.9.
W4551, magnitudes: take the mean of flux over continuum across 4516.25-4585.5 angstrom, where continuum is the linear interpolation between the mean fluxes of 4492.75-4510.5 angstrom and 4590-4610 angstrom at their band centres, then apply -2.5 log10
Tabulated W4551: 0.04 mag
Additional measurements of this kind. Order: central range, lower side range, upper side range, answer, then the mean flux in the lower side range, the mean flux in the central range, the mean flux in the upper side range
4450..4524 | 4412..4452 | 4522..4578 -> -0.043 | 31.9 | 34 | 33.5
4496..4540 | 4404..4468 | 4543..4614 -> -0.047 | 31.3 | 34.3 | 34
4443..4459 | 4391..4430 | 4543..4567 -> 0.004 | 30.6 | 31.3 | 33.6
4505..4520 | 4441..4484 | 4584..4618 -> -0.103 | 32.6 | 36.5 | 34.4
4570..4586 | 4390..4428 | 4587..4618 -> 0.021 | 30.3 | 33.3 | 34.5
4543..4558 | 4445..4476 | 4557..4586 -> 0.020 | 31.9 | 33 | 34.1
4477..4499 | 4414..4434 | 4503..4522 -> 0.026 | 31.3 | 34.1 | 36.4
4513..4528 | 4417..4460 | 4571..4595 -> -0.074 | 31.6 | 35.1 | 33.7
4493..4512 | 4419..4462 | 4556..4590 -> -0.084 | 31.6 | 35.4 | 34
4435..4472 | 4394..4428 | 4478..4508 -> 0.025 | 30.6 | 31.9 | 34.6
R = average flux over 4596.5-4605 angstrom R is 34.1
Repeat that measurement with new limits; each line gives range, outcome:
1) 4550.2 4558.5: 31.8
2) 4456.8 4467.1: 31.3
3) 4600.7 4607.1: 33.7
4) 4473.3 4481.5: 33.8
